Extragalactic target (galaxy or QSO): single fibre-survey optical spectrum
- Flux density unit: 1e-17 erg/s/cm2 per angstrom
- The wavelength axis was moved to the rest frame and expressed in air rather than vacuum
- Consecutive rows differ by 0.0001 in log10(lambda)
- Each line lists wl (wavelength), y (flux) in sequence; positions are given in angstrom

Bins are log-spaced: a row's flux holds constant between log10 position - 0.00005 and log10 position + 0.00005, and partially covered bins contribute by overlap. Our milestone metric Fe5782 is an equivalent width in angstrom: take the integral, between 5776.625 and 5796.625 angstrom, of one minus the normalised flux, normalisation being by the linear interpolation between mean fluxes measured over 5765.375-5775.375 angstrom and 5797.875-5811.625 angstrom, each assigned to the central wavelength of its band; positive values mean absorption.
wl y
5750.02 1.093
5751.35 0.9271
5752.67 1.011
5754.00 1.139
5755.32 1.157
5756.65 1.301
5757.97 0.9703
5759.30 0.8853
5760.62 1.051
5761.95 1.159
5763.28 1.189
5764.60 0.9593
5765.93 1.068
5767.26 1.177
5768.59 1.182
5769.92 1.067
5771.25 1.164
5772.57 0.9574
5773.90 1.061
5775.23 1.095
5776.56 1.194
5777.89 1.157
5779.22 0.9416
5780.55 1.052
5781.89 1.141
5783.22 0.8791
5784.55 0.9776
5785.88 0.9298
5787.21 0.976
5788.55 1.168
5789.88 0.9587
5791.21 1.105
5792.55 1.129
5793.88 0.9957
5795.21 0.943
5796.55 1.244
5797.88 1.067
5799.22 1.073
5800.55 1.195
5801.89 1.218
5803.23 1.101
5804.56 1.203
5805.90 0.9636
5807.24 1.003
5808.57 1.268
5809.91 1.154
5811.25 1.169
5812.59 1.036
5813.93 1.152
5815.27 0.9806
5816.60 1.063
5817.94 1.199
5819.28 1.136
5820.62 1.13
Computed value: 1.3 angstrom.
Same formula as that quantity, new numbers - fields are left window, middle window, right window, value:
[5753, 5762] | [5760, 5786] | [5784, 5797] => -0.2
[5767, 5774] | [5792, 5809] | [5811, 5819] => -0.1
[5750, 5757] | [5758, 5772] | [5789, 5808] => 0.1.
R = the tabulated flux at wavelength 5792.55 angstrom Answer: 1.129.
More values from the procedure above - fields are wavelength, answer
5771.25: 1.164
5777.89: 1.157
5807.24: 1.003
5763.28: 1.189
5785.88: 0.9298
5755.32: 1.157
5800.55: 1.195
